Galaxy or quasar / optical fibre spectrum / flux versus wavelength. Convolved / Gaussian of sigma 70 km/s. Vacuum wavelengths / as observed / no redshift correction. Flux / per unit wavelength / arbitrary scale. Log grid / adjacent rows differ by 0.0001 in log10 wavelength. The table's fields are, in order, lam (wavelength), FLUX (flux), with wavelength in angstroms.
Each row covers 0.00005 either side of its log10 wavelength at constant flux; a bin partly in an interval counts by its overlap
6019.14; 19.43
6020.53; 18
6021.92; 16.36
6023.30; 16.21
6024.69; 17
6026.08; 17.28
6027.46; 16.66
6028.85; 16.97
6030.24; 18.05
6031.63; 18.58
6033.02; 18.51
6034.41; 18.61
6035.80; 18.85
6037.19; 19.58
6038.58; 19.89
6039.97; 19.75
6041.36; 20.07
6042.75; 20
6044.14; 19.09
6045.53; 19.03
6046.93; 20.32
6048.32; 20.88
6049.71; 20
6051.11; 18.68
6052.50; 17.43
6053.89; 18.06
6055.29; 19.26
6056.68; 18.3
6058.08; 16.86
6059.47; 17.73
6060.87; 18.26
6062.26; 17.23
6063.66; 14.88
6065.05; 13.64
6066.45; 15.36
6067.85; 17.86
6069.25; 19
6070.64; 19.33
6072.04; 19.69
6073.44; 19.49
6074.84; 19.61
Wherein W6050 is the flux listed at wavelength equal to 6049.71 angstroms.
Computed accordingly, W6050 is 20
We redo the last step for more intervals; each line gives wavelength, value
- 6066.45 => 15.36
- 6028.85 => 16.97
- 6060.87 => 18.26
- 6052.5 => 17.43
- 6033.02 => 18.51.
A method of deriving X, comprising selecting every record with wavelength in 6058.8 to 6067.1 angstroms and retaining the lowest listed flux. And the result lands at 13.64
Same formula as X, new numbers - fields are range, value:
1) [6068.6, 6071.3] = 19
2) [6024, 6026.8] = 17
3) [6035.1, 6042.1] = 18.85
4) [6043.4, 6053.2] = 17.43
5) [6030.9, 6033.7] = 18.51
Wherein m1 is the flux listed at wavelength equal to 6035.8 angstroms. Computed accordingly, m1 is 18.85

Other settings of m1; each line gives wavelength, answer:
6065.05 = 13.64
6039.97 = 19.75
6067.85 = 17.86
